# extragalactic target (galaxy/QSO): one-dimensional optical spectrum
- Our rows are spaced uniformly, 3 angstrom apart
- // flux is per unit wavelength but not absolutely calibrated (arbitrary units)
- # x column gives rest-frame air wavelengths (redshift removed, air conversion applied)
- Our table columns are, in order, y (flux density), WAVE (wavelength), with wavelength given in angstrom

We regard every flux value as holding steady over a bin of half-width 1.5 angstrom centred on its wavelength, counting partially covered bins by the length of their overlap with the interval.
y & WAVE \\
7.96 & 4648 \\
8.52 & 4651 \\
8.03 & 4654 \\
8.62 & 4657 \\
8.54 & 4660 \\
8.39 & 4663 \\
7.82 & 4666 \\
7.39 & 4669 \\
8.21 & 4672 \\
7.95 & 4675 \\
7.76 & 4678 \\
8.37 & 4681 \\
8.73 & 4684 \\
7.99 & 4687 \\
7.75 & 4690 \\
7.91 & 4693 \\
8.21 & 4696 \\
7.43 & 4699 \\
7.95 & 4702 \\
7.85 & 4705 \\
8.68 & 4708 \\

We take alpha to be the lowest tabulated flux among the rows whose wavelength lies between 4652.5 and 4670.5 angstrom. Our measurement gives 7.39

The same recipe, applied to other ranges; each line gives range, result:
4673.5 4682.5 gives 7.76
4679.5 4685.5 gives 8.37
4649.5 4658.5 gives 8.03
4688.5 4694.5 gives 7.75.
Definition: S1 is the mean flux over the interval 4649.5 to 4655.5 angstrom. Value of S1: 8.27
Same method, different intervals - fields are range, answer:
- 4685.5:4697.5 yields 7.97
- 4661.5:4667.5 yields 8.11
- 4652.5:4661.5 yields 8.4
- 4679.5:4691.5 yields 8.21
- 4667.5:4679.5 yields 7.83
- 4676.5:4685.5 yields 8.29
